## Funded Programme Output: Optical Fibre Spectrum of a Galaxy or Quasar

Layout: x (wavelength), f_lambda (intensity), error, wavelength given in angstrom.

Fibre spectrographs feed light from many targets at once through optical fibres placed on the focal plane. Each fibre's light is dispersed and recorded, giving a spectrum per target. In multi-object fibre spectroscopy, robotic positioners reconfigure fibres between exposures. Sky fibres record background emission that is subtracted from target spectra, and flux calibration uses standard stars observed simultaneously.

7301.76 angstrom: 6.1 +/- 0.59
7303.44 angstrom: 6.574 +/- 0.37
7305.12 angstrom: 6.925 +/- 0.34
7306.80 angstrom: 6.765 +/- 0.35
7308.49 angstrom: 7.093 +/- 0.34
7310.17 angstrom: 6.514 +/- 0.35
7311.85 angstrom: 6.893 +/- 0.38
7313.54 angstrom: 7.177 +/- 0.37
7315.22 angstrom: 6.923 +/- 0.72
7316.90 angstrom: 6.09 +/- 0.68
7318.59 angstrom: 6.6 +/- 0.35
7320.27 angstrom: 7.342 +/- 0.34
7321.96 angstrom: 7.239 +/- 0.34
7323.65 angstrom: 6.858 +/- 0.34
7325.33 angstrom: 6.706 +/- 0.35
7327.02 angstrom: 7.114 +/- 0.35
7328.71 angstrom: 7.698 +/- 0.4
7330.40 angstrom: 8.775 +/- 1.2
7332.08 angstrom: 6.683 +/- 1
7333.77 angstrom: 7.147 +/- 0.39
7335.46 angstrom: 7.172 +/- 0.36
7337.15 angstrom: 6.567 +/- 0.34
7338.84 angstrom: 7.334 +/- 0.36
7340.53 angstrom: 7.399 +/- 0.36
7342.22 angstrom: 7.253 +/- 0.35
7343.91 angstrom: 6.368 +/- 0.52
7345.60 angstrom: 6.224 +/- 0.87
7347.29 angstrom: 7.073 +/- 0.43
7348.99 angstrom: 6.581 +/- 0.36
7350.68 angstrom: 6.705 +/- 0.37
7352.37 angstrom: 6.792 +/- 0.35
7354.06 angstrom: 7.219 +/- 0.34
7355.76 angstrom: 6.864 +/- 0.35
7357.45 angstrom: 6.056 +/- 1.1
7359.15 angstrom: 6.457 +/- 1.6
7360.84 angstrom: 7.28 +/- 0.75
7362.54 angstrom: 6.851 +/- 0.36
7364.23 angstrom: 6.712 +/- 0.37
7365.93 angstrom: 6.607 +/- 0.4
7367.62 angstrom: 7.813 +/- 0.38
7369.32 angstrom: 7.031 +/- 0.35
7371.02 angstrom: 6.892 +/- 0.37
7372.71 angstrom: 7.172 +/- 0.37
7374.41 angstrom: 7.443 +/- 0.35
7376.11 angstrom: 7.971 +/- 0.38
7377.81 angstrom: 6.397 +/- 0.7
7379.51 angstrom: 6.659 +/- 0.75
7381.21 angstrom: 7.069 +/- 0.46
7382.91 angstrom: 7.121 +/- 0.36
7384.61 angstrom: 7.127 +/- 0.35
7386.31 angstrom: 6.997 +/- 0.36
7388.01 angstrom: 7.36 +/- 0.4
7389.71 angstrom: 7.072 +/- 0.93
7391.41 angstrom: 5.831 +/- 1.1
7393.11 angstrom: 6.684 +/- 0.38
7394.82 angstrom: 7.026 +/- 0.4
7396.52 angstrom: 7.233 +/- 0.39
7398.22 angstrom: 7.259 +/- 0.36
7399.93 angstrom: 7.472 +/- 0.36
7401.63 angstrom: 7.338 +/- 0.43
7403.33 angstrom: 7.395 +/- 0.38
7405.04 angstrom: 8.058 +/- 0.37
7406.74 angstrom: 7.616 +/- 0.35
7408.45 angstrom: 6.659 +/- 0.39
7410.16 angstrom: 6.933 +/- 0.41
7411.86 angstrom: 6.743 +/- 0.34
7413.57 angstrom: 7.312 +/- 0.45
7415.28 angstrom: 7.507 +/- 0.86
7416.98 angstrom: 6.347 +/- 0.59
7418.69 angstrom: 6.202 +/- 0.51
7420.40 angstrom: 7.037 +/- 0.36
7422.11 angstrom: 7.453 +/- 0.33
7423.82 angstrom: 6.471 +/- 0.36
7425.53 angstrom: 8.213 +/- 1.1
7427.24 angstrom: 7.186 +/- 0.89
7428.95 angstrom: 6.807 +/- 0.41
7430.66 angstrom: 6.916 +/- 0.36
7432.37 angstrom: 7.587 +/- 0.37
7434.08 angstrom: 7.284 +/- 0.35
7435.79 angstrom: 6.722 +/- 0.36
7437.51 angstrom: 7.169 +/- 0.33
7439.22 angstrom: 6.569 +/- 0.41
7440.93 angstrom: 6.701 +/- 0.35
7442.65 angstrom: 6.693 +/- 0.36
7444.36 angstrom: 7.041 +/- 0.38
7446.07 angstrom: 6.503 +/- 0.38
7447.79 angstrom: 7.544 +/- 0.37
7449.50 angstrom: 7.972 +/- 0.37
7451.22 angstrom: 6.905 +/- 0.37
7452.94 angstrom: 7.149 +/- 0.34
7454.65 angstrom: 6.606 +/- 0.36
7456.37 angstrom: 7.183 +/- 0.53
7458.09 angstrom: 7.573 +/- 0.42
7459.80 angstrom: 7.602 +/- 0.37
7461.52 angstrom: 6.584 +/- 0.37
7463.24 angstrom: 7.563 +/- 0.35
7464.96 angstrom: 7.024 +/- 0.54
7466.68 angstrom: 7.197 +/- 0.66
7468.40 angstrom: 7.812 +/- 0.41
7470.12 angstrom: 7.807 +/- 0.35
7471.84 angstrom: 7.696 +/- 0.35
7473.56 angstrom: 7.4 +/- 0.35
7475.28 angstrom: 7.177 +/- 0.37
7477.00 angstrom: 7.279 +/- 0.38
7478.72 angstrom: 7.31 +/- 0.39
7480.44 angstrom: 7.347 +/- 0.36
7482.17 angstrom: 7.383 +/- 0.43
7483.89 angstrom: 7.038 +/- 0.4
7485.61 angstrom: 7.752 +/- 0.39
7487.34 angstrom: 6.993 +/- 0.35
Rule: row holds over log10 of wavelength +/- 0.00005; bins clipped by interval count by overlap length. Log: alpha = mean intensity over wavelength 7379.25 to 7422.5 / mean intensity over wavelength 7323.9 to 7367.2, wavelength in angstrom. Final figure 1.0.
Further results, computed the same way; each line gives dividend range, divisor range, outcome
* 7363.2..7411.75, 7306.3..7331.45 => 1.01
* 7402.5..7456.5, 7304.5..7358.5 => 1.02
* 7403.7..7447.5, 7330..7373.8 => 1.01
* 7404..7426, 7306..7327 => 1.04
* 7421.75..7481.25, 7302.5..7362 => 1.04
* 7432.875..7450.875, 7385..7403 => 1.00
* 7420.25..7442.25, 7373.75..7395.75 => 1.01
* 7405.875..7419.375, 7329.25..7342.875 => 0.95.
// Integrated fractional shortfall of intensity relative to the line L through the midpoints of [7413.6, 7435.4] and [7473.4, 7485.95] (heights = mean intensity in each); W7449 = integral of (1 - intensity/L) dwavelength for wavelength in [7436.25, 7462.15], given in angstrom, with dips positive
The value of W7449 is 0.5 angstrom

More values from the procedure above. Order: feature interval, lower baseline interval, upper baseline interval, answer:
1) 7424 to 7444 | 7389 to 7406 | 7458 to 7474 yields 0.6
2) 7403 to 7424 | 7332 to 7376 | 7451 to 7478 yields 0.2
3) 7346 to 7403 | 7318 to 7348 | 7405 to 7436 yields 1.0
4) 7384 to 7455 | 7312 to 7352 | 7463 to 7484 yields 1.7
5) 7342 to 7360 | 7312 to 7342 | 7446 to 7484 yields 1.2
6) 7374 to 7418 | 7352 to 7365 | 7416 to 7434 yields -1.1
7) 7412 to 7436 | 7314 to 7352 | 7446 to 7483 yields 0.5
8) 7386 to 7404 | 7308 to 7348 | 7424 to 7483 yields 0.1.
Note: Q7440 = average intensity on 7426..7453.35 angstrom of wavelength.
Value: 7.06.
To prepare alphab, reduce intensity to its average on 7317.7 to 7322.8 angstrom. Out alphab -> 7.05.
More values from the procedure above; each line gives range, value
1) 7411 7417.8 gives 6.99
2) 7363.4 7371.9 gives 7.02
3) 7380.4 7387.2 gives 7.08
